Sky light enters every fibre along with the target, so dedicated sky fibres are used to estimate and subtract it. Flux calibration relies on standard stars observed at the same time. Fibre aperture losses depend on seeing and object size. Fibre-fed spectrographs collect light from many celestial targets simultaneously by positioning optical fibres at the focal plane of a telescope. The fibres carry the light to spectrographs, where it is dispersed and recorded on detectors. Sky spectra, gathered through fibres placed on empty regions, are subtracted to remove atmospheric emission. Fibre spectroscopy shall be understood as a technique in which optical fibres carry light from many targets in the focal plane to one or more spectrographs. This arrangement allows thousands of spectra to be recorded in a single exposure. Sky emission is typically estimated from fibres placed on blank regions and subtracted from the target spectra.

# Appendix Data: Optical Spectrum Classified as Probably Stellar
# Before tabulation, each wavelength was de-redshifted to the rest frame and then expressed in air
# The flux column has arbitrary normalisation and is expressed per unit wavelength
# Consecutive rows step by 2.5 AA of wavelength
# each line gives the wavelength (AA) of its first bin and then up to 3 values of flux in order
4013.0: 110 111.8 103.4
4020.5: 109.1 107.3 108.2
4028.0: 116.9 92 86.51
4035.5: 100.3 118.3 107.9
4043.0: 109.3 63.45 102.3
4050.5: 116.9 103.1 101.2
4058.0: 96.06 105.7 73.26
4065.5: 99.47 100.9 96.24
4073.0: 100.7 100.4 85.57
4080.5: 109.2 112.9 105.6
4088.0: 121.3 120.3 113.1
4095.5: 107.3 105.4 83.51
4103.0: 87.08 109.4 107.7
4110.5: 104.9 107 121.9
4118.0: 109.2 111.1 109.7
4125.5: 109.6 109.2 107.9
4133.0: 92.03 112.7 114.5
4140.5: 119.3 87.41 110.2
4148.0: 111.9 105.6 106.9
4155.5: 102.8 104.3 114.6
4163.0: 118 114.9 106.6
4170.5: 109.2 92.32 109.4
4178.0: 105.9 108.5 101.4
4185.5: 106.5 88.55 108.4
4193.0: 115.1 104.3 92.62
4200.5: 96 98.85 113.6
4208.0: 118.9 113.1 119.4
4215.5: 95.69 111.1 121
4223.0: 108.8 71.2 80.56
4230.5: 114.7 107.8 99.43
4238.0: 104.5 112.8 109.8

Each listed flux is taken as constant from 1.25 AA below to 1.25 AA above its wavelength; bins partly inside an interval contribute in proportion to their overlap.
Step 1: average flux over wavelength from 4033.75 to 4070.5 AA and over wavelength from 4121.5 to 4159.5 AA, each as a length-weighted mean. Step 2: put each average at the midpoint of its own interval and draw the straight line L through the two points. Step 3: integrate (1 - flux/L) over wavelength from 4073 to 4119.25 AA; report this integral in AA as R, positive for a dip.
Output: -1.2 AA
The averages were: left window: 99.6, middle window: 106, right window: 107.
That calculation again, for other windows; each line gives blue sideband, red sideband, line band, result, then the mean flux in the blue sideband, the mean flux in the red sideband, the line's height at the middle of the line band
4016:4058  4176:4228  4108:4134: -1.2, 103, 104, 104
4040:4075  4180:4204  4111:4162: -4.1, 98.2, 102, 100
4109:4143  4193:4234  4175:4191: 0.4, 109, 105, 106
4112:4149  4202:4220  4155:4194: 1.1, 109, 111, 110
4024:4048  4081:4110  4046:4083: 1.6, 100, 107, 103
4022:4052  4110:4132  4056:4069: 1.2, 102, 110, 105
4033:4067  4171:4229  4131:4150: -0.9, 99.3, 104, 102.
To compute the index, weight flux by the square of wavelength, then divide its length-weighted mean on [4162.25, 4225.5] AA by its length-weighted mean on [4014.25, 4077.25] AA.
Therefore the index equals 1.1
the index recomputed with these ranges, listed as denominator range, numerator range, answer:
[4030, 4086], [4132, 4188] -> 1.13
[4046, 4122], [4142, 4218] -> 1.07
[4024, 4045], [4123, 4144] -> 1.09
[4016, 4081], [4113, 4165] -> 1.13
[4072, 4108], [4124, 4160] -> 1.05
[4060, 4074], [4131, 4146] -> 1.15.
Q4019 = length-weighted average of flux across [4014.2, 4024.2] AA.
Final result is 108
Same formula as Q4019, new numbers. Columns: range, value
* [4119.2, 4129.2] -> 110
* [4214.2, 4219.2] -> 103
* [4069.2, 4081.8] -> 98.5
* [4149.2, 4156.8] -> 105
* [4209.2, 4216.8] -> 109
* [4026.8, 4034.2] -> 98.4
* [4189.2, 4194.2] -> 111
